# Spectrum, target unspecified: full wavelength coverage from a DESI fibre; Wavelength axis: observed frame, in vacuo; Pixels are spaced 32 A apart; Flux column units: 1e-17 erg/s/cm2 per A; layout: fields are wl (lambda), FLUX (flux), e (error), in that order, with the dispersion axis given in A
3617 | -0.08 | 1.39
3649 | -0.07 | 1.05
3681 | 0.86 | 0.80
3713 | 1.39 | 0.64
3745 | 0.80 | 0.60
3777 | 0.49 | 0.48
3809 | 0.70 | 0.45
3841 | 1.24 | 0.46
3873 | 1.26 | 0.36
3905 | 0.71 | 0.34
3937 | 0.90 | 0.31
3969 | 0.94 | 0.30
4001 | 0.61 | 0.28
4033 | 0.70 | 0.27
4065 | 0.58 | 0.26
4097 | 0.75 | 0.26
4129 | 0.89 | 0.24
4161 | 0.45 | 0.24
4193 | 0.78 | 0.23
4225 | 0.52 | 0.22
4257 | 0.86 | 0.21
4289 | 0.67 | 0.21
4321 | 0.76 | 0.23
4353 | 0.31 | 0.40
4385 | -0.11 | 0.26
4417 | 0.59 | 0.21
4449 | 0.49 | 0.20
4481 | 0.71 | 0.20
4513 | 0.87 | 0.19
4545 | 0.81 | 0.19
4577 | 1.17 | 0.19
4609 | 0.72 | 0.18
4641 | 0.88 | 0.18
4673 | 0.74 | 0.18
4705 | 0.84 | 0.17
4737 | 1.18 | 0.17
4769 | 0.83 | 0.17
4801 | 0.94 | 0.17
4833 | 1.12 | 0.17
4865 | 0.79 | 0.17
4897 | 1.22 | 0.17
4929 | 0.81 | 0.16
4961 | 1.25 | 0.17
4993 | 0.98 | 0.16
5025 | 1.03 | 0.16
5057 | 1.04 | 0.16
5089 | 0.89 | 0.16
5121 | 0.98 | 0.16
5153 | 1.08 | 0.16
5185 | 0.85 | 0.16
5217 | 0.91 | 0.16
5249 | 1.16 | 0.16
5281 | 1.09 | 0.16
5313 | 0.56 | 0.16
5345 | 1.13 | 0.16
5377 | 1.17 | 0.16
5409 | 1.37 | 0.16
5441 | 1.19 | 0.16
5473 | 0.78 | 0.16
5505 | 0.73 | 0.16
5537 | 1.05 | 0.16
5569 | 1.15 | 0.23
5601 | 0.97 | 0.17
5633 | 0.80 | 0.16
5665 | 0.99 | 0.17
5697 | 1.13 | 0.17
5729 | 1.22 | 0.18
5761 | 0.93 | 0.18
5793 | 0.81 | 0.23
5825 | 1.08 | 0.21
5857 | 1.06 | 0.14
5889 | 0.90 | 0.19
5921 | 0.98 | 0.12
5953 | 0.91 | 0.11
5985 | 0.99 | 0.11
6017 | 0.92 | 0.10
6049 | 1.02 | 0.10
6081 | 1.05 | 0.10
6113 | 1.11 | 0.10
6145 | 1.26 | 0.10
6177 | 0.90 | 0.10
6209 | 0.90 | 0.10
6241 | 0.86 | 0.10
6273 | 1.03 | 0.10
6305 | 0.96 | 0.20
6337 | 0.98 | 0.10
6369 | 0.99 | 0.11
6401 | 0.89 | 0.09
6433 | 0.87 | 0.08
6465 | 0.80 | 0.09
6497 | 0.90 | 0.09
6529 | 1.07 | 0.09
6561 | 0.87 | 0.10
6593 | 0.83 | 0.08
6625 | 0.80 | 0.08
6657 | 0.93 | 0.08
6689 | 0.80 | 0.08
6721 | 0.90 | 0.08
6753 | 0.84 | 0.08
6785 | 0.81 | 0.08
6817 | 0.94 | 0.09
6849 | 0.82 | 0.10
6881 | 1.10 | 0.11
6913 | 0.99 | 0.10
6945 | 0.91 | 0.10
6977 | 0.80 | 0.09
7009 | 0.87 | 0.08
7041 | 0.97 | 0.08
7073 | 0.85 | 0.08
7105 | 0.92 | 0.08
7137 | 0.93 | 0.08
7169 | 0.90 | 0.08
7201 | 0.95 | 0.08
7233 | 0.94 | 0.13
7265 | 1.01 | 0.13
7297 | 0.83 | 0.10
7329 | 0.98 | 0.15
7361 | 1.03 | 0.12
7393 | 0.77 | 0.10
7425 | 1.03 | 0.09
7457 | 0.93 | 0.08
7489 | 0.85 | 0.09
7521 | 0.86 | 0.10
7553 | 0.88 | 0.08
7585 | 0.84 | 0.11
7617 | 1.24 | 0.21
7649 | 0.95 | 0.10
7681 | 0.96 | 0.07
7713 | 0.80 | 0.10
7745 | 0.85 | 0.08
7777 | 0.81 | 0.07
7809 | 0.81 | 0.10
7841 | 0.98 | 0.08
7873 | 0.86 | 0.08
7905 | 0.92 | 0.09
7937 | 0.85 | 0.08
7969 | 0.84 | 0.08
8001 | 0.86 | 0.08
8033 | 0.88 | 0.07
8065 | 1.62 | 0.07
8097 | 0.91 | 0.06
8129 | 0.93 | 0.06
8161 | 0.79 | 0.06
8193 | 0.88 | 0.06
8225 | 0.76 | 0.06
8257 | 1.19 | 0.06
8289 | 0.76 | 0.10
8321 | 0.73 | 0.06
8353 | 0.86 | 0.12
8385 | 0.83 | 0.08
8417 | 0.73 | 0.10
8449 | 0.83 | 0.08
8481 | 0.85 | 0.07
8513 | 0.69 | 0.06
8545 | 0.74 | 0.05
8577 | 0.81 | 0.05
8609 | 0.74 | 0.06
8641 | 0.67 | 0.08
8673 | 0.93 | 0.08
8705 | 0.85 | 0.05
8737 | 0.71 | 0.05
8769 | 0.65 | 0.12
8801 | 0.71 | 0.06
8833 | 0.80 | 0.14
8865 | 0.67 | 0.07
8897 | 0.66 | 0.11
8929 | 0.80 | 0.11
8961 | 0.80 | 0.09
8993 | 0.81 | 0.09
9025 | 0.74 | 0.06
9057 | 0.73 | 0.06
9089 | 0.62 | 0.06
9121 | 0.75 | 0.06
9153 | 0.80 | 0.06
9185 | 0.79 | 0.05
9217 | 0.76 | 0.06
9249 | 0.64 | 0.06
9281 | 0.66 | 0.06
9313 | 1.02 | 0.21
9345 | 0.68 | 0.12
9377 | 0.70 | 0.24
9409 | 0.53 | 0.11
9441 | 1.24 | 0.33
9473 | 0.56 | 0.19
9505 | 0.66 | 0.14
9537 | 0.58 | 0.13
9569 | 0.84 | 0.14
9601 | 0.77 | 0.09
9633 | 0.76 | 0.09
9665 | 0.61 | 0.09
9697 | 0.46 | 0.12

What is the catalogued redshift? 0.23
